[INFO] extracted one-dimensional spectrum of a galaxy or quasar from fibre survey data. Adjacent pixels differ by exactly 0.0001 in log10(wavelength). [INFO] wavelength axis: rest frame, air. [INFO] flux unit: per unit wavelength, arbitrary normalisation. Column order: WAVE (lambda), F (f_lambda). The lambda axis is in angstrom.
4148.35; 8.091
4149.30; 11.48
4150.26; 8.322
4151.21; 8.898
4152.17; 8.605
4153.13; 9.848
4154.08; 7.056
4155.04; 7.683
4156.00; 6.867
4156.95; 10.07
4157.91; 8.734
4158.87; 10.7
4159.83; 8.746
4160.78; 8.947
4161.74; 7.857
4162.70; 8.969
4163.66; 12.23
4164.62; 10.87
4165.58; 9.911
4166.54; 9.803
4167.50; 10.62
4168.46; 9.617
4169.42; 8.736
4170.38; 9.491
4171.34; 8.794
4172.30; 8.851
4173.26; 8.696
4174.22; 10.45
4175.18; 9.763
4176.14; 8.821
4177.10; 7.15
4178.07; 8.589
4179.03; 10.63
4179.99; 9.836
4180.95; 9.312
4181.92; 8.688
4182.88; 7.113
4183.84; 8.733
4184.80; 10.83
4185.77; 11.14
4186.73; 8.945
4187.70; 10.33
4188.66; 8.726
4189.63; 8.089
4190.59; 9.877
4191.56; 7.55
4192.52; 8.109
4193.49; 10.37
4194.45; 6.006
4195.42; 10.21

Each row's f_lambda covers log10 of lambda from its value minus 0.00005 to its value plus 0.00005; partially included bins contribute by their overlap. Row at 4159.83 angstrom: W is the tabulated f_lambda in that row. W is 8.746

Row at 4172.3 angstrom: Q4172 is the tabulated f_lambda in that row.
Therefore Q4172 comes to 8.851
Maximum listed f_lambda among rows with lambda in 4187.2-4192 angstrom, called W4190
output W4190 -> 10.33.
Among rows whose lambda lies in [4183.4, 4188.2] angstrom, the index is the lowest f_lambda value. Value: 8.733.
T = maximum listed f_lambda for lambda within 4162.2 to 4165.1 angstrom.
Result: 12.23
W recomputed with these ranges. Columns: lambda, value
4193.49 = 10.37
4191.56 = 7.55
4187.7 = 10.33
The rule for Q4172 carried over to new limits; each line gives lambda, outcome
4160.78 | 8.947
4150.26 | 8.322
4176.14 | 8.821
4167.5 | 10.62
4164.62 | 10.87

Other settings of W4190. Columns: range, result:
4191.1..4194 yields 10.37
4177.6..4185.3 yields 10.83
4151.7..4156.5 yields 9.848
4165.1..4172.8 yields 10.62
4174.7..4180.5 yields 10.63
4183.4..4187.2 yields 11.14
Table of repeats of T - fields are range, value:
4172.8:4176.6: 10.45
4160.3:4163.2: 8.969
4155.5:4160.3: 10.7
